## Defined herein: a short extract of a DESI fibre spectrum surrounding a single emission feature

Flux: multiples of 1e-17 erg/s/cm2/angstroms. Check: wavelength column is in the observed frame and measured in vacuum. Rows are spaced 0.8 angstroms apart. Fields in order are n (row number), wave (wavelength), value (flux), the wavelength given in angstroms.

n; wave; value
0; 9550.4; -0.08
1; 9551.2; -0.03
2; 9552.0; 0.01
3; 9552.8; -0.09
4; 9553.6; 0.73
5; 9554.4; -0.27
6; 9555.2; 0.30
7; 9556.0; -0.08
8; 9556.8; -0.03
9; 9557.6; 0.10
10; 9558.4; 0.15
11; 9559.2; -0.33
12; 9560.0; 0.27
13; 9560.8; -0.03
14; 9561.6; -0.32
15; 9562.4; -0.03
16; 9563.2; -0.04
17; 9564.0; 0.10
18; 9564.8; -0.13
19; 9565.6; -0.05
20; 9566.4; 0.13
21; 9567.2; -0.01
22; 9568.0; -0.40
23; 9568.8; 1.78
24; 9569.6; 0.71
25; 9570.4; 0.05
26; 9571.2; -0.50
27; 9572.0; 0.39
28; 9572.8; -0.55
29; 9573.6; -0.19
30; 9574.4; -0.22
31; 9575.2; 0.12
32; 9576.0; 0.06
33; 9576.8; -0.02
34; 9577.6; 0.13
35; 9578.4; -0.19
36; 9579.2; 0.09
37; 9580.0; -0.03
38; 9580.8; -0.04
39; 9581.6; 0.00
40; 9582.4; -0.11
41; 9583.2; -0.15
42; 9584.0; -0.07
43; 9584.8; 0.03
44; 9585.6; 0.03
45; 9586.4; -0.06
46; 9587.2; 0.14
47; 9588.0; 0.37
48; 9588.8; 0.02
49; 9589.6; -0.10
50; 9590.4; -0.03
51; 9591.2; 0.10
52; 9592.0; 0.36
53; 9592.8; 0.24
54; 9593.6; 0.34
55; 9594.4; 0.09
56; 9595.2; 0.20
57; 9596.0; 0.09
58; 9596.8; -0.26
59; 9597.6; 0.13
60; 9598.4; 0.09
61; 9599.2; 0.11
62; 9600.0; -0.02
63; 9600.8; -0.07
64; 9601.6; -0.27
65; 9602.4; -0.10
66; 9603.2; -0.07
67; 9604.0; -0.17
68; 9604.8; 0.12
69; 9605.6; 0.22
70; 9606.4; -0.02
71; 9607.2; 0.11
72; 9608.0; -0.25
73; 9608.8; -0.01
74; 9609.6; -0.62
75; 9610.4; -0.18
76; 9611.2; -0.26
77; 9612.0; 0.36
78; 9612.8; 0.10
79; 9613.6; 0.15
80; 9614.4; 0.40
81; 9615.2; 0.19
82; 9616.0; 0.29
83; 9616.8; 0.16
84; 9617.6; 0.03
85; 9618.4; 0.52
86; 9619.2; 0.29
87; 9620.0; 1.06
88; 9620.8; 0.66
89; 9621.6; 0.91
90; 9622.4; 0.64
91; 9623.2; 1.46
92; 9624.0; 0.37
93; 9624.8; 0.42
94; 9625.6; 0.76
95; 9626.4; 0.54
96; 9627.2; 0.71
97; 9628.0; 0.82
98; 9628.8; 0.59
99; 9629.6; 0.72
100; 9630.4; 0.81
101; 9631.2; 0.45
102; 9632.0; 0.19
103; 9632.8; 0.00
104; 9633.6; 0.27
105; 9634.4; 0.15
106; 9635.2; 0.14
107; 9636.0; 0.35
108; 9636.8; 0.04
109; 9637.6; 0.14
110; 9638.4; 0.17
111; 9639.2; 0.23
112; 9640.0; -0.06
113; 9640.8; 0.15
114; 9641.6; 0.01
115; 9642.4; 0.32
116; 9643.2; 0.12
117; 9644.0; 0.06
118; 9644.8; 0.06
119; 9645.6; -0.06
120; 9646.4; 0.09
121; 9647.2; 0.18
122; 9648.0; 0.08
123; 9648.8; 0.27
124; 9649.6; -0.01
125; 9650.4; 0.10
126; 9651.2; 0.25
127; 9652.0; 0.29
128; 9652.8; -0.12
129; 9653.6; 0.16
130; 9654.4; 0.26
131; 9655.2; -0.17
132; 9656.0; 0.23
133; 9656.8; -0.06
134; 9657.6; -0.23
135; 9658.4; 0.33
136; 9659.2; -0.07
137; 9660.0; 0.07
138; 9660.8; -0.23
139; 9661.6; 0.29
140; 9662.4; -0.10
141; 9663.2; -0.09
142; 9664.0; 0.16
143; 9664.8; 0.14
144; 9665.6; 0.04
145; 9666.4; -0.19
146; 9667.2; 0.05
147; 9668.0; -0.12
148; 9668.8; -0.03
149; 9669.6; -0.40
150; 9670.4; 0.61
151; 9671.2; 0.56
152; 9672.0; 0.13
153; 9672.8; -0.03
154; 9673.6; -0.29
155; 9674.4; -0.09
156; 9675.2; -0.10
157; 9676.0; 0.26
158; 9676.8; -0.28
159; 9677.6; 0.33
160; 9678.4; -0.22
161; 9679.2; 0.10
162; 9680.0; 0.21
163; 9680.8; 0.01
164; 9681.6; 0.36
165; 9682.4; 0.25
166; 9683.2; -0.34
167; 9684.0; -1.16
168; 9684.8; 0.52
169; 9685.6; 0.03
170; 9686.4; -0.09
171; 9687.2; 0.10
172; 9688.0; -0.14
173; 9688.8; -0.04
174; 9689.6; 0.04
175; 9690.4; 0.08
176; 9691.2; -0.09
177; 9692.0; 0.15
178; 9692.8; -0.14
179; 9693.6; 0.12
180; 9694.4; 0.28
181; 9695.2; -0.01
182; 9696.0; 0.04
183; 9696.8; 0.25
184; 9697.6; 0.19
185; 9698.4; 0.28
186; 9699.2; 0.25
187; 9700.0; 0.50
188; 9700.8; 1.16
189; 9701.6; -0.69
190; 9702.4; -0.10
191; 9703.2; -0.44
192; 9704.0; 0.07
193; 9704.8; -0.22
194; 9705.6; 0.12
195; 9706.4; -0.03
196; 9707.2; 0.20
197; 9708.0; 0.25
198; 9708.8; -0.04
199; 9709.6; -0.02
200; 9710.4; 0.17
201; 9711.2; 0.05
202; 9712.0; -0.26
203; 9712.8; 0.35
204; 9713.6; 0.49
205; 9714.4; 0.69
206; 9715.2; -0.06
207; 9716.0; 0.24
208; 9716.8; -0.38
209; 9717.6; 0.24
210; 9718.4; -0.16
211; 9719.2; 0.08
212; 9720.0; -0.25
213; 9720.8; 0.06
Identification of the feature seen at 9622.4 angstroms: [O II] 3727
